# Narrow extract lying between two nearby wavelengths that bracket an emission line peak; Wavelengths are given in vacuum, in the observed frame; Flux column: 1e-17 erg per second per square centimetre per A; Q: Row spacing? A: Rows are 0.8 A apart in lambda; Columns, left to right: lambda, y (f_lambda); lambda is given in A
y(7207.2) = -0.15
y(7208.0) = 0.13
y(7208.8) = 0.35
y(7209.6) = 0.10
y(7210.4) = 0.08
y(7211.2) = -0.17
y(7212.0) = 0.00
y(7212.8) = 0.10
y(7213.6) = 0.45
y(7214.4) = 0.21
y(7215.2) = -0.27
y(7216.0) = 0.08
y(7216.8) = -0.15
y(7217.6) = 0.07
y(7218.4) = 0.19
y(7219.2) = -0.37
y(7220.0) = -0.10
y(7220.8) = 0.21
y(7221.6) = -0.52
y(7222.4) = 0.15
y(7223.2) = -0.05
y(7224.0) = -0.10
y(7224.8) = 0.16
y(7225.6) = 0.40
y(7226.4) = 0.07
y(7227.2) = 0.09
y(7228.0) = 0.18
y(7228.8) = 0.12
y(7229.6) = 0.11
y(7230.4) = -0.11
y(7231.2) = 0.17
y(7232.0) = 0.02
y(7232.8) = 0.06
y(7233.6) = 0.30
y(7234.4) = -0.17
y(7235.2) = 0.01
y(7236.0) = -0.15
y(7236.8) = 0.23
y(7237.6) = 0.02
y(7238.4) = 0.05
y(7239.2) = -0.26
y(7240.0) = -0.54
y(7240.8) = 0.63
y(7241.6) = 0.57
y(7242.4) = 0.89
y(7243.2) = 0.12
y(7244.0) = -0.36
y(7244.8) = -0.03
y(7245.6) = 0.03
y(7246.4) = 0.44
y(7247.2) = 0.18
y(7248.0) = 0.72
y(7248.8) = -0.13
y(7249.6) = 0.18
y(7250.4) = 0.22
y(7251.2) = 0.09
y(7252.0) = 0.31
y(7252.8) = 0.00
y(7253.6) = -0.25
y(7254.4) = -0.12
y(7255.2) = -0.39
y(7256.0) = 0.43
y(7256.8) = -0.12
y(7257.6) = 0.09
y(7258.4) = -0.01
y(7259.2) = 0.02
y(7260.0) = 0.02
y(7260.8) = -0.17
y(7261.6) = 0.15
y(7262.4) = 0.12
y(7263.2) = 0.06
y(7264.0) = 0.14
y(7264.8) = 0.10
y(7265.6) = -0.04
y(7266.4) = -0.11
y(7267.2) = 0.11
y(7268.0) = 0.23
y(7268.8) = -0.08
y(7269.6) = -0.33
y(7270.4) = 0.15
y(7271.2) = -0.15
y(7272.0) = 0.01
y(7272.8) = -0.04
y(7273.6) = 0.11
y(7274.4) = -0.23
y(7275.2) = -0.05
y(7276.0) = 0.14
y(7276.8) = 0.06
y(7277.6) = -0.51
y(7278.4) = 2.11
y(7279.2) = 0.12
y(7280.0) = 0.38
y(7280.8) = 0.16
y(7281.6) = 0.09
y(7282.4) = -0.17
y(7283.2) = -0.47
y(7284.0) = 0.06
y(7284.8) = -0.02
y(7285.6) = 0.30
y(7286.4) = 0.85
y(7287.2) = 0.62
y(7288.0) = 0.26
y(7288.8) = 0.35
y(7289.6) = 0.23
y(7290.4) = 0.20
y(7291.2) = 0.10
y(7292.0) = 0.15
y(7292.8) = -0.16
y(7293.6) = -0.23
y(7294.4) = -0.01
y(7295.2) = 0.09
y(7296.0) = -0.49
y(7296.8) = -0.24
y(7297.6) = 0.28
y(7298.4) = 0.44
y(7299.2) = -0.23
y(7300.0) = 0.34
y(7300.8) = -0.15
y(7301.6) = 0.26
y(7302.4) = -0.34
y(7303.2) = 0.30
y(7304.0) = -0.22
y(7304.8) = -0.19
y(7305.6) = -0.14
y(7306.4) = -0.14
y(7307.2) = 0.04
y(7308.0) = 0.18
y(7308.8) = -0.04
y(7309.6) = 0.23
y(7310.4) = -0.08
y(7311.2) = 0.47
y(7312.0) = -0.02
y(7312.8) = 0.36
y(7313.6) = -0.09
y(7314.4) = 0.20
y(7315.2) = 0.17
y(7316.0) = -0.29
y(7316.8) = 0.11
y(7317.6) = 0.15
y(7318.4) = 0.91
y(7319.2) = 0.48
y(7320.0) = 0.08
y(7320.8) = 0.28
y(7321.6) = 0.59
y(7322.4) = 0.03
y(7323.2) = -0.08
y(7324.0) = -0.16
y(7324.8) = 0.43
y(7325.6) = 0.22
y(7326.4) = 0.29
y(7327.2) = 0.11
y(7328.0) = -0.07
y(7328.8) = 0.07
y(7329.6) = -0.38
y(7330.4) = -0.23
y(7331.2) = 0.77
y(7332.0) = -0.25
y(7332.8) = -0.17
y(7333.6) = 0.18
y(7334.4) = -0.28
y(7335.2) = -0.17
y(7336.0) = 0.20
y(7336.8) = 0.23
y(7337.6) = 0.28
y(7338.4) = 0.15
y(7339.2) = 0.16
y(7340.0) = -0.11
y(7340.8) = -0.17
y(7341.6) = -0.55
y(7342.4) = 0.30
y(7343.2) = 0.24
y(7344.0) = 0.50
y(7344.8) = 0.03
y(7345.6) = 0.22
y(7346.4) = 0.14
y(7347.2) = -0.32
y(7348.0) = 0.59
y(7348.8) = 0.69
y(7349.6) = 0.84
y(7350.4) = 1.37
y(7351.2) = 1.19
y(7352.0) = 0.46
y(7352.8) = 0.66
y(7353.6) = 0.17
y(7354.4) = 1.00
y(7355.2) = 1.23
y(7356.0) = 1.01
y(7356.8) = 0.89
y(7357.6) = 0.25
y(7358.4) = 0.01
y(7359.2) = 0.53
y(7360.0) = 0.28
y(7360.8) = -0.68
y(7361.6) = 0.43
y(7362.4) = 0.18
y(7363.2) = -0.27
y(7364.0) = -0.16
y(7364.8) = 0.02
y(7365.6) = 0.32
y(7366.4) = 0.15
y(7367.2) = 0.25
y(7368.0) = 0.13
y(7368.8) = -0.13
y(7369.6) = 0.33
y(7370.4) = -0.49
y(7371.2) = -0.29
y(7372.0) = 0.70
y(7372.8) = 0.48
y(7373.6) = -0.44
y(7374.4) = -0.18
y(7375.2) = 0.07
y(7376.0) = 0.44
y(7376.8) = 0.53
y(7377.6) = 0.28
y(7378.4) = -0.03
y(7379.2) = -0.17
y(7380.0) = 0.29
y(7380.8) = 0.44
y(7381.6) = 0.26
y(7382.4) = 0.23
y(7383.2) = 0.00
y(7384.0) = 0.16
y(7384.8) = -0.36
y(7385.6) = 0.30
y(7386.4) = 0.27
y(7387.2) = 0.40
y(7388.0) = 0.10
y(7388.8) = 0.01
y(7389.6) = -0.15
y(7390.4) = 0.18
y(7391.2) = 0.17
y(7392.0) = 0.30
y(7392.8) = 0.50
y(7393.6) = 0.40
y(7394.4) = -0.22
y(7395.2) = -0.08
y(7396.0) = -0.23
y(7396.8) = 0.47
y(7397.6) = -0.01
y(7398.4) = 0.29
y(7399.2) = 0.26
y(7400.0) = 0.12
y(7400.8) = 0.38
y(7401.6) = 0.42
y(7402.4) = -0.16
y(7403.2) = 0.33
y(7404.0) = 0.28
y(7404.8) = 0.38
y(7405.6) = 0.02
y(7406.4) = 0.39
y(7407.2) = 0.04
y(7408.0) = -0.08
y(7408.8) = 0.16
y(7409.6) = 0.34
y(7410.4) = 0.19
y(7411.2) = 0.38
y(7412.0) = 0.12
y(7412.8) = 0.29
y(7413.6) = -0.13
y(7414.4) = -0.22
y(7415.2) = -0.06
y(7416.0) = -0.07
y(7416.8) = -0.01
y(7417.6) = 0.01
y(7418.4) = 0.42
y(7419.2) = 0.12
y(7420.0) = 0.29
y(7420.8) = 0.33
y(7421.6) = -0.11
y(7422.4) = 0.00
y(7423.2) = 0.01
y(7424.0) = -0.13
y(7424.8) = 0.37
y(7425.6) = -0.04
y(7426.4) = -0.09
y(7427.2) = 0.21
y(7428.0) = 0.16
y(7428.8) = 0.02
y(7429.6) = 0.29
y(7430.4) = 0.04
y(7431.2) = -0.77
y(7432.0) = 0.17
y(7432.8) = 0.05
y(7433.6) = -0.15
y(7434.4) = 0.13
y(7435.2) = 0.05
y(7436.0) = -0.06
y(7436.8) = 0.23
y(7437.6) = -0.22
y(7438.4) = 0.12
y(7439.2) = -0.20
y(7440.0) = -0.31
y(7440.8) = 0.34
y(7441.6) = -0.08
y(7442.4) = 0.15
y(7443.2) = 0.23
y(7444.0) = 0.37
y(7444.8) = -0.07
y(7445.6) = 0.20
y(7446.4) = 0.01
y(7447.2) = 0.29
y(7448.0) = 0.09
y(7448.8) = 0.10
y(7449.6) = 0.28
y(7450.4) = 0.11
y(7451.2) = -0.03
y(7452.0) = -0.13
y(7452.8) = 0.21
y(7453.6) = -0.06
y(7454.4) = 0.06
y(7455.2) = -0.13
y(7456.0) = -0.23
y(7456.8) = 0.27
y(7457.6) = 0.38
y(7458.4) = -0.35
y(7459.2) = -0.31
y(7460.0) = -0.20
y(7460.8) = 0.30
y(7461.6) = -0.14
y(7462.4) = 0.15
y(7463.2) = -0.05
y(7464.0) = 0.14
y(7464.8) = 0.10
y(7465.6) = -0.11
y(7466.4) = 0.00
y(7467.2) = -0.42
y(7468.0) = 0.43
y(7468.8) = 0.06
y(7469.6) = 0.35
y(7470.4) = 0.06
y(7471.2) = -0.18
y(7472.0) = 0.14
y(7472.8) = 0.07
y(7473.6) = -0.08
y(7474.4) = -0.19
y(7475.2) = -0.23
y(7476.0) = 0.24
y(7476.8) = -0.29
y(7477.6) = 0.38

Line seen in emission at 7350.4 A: [O II]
